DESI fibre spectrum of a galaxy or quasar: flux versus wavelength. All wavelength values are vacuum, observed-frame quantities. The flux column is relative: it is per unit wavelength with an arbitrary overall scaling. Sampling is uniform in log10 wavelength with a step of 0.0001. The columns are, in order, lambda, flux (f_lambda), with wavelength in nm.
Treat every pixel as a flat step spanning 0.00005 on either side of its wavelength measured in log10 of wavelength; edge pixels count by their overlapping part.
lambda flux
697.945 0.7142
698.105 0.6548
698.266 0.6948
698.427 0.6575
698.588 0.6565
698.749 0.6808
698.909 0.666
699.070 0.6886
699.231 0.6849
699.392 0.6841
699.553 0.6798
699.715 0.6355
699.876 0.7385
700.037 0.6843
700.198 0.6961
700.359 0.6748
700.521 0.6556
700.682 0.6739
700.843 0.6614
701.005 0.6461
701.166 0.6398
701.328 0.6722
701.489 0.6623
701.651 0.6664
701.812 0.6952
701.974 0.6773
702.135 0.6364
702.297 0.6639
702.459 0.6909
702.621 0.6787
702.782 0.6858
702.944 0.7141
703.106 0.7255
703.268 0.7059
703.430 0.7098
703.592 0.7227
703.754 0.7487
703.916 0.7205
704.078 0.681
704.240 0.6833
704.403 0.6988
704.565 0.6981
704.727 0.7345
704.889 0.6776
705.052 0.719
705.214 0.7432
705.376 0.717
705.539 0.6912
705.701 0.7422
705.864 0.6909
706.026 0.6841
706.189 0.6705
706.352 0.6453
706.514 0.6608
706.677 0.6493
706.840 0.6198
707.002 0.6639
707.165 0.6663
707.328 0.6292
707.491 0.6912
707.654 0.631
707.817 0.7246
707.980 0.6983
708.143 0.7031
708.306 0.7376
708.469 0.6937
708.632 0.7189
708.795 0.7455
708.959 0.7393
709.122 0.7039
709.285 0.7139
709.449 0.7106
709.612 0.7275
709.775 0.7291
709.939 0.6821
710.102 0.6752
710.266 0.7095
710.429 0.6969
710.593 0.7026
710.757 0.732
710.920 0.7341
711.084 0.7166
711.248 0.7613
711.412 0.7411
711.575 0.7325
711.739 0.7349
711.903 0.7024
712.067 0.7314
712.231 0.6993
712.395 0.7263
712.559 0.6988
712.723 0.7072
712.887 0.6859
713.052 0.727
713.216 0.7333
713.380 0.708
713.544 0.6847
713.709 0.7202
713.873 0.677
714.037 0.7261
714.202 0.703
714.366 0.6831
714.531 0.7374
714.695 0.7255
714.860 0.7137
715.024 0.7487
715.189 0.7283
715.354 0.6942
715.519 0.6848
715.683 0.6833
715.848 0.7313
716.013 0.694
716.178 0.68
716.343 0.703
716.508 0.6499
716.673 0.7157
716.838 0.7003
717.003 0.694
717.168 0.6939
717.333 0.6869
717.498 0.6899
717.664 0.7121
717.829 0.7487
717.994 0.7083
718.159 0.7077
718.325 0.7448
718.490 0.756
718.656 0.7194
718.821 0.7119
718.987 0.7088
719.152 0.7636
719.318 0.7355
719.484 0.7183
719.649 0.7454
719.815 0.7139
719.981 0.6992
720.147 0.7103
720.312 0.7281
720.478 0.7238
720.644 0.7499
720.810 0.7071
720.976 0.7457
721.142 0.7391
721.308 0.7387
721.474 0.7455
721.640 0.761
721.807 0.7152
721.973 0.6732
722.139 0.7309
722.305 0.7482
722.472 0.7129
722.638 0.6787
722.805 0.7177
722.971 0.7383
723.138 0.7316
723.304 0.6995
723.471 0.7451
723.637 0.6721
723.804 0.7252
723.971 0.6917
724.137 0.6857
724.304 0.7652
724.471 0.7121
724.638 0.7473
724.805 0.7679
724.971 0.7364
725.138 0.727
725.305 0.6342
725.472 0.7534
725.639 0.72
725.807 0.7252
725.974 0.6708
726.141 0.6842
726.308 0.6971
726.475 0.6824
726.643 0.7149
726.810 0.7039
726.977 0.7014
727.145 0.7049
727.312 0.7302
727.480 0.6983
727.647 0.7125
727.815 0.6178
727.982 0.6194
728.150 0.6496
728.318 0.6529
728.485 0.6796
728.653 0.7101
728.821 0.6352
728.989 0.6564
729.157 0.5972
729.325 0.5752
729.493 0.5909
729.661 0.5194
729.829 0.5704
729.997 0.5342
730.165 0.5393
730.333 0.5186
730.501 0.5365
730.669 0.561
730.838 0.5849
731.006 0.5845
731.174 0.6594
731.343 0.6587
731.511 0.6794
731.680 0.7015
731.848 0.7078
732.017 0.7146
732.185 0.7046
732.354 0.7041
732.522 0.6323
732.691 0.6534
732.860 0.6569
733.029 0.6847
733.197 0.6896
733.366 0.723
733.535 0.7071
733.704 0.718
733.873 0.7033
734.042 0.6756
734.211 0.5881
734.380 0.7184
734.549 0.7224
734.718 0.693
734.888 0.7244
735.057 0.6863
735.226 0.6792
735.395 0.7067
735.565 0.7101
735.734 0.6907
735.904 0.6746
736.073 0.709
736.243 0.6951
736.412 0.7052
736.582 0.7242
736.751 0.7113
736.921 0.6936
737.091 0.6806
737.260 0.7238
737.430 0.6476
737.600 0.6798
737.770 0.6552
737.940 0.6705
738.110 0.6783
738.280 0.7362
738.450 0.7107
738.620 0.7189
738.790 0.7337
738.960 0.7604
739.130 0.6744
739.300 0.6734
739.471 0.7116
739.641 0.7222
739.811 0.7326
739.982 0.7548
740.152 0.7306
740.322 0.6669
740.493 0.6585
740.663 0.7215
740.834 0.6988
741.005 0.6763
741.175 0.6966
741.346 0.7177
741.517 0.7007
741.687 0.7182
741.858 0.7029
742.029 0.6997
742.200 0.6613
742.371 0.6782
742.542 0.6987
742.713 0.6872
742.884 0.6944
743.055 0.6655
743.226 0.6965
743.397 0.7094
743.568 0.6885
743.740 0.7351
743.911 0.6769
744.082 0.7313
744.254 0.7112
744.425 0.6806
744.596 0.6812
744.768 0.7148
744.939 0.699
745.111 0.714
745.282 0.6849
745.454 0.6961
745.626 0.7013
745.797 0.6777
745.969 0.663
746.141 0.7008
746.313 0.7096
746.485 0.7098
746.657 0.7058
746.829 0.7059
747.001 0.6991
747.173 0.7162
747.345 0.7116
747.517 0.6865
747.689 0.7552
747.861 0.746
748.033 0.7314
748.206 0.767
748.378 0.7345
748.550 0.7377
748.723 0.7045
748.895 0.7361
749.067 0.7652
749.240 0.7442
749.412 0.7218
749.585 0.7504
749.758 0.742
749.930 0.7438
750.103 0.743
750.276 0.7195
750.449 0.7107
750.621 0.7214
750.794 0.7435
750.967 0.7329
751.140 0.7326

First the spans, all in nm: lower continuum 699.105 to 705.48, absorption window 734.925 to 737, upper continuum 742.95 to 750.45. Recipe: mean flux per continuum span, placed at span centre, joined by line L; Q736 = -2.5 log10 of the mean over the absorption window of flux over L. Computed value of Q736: 0.01 mag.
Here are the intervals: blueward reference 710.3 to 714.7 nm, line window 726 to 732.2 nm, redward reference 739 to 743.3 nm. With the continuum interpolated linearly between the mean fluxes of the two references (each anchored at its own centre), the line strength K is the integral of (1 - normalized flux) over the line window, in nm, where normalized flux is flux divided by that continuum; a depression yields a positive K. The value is 0.55 nm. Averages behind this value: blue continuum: 0.716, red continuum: 0.698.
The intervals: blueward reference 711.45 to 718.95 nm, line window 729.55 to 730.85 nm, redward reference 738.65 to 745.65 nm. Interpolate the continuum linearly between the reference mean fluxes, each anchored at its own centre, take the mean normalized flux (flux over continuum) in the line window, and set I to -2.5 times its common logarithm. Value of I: 0.28 mag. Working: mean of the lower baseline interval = 0.71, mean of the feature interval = 0.544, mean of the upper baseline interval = 0.702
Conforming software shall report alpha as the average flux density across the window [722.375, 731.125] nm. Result 0.668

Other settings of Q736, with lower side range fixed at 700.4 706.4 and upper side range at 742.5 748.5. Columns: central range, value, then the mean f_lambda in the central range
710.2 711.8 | -0.051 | 0.726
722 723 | -0.031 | 0.718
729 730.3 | 0.233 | 0.565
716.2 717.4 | 0.005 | 0.692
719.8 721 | -0.039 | 0.722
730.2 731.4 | 0.200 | 0.583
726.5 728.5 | 0.026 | 0.682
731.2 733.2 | 0.030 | 0.681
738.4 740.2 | -0.026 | 0.72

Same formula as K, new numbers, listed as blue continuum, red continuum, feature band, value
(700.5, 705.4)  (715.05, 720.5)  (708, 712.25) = -0.10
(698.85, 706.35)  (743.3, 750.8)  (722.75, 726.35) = -0.07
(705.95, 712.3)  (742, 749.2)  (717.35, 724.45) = -0.20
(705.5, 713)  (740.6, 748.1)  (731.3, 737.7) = 0.09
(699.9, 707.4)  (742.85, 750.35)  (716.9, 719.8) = -0.11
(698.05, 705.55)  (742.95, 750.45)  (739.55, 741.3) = 0.01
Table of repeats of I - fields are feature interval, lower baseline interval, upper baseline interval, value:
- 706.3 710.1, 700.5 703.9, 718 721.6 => 0.01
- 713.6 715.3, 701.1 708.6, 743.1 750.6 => -0.03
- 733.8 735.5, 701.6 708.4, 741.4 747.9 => 0.01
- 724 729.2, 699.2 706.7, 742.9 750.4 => 0.01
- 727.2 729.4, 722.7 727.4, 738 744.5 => 0.09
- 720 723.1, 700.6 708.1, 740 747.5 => -0.05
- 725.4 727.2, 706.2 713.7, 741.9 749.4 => 0.00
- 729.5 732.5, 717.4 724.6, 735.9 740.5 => 0.15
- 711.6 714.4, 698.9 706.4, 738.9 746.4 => -0.03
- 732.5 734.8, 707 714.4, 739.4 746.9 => 0.03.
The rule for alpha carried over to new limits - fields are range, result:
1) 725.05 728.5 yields 0.69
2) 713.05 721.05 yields 0.714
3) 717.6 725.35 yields 0.724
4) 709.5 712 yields 0.719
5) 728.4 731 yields 0.587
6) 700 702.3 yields 0.667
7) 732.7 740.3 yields 0.699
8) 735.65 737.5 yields 0.696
